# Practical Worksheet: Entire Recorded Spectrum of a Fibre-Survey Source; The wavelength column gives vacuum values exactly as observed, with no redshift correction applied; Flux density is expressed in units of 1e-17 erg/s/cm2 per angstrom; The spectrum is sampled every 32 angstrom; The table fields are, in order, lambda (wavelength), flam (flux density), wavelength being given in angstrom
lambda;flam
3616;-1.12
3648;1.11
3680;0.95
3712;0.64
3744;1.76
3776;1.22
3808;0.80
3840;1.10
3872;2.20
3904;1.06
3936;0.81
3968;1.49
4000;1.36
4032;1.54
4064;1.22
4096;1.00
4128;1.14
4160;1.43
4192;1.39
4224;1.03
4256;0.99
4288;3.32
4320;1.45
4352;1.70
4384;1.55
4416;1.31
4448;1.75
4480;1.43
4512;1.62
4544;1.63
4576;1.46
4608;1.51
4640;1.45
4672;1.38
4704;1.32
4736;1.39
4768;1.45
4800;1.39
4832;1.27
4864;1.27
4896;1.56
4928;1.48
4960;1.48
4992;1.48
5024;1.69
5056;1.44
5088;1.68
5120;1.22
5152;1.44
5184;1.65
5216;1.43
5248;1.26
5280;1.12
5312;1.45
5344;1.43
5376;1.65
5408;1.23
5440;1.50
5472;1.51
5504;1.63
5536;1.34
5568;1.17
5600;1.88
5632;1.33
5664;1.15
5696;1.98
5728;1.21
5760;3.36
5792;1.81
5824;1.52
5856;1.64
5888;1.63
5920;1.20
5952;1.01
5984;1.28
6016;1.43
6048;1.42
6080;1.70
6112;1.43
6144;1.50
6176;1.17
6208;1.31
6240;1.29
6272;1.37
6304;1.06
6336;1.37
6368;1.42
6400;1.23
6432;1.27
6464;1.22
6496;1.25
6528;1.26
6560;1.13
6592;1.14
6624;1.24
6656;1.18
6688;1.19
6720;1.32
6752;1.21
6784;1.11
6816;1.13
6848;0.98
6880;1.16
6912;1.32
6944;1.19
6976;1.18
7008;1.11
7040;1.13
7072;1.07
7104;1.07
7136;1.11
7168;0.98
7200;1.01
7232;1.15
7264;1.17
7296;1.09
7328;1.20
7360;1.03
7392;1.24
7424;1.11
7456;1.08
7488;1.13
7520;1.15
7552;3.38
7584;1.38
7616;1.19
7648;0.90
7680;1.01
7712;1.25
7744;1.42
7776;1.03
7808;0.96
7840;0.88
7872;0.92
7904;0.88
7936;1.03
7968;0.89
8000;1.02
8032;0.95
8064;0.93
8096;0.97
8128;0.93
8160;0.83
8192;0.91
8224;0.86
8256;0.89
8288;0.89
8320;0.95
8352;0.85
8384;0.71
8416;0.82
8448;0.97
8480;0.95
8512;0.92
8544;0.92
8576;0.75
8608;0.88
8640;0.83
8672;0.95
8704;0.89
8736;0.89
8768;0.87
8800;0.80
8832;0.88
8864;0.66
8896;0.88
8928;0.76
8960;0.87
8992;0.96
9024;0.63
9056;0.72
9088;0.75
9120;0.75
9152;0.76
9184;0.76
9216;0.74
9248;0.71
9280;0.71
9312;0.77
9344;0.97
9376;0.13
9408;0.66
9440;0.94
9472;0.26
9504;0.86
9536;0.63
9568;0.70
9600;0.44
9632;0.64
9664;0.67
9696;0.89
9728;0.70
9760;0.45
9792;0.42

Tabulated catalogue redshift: 0.150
